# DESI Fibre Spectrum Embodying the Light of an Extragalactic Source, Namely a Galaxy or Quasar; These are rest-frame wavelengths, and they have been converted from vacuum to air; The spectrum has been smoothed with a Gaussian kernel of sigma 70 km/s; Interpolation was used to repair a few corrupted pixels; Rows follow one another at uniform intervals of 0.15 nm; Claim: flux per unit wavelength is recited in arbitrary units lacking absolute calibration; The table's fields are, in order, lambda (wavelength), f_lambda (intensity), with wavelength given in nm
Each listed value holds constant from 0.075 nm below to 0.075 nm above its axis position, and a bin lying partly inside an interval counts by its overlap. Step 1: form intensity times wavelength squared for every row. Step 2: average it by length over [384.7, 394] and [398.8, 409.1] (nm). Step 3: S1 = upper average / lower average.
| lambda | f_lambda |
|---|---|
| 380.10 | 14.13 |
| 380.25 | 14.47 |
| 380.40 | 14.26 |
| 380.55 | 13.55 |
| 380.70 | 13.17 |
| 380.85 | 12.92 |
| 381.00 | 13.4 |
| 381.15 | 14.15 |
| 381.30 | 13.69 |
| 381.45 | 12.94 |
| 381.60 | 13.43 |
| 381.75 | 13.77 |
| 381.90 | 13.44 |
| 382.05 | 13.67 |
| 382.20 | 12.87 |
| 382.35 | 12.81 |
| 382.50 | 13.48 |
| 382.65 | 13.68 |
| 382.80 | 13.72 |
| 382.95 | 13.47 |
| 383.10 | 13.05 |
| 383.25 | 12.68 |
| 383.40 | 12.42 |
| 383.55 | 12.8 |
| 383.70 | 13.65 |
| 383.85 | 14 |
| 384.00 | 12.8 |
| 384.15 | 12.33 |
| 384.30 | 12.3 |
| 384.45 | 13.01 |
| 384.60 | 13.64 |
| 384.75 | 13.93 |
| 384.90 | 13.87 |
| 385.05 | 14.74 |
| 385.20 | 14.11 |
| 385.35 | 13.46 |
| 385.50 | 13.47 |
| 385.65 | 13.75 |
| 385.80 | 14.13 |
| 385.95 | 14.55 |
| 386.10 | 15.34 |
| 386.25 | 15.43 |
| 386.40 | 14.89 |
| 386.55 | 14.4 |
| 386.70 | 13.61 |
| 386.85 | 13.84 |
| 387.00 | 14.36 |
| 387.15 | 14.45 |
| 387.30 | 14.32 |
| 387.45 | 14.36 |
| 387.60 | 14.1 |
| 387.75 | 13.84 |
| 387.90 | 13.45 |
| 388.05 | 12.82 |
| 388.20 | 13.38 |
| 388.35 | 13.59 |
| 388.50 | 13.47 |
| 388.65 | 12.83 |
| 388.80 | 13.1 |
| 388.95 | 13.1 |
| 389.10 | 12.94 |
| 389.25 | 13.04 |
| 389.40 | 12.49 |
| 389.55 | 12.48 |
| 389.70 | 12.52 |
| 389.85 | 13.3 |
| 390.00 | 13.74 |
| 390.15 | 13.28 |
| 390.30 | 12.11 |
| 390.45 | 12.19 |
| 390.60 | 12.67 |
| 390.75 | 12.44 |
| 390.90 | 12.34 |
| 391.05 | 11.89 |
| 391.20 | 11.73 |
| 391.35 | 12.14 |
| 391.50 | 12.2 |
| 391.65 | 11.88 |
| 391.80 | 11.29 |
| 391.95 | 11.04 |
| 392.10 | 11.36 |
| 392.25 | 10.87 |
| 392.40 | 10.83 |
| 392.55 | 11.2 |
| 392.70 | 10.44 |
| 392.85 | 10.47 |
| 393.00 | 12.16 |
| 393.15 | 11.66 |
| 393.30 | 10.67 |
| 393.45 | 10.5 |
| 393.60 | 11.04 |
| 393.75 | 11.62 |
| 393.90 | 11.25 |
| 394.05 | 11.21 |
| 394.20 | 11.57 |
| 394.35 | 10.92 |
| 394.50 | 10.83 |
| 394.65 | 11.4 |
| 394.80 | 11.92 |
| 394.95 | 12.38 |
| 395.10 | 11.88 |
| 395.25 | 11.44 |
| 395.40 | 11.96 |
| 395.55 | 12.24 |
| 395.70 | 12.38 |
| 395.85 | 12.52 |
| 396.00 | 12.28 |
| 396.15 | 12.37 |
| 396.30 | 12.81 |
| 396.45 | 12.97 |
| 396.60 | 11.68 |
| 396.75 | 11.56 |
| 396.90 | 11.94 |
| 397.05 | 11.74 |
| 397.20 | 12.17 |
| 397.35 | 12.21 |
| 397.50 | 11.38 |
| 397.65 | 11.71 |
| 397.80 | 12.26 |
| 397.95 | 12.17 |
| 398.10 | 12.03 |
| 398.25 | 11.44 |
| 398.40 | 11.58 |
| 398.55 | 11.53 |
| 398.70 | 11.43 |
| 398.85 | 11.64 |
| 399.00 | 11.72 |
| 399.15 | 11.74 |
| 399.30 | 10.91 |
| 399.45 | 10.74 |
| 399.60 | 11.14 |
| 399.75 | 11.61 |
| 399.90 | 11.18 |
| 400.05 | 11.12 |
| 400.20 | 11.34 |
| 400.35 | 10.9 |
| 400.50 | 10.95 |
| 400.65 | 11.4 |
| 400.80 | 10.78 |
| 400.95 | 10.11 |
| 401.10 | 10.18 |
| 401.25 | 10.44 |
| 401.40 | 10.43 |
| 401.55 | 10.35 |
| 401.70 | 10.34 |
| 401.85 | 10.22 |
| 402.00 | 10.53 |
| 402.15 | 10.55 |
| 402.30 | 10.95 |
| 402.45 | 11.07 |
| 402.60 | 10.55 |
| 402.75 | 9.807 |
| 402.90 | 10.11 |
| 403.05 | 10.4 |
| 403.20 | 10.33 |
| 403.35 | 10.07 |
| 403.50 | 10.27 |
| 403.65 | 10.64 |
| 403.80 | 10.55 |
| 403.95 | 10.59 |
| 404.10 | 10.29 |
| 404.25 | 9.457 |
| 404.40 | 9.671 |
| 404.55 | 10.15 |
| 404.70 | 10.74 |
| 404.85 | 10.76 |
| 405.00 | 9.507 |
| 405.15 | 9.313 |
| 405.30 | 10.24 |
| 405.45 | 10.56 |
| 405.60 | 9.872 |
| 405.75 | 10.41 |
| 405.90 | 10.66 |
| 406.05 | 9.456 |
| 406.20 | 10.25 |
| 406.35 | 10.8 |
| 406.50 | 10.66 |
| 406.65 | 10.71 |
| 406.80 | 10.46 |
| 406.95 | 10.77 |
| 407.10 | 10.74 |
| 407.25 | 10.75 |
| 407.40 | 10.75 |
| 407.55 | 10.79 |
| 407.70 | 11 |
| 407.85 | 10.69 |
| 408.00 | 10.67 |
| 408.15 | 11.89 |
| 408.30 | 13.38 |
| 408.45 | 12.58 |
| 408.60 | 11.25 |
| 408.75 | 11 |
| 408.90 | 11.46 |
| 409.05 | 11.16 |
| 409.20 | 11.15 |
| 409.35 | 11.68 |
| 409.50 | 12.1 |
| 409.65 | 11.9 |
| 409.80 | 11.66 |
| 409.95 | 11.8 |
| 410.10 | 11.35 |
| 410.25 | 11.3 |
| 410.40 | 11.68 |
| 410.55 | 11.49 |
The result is 0.90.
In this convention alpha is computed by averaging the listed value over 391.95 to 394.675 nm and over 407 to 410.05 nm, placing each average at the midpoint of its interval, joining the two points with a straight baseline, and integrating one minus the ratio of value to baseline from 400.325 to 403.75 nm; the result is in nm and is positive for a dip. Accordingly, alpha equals 0.24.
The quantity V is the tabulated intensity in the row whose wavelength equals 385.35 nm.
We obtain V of 13.46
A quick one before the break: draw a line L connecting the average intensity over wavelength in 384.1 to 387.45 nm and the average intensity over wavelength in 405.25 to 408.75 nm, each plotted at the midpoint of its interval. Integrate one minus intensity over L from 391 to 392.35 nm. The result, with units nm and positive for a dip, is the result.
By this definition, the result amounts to 0.16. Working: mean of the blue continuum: 14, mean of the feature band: 11.6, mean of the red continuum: 10.8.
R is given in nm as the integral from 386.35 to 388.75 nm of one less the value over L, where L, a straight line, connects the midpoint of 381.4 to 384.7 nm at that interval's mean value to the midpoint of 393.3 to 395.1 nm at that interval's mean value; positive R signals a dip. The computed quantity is -0.27 nm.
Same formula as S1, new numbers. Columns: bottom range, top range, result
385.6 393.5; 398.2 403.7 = 0.90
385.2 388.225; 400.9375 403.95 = 0.80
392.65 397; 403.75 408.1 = 0.94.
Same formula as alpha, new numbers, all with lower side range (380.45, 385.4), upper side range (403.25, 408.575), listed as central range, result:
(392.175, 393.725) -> 0.15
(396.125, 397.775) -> -0.05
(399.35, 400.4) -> 0.02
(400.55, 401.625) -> 0.06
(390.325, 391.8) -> 0.03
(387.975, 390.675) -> -0.08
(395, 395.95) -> -0.02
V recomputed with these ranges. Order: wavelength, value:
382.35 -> 12.81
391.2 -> 11.73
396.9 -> 11.94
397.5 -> 11.38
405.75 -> 10.41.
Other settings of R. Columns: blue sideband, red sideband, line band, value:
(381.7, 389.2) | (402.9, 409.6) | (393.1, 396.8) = 0.17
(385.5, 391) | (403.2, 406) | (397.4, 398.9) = -0.03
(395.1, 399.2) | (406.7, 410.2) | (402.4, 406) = 0.42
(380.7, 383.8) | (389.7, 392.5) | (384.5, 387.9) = -0.38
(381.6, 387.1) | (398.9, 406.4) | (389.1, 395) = 0.27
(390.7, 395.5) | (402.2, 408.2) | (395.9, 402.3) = -0.24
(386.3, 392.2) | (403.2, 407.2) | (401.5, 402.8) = 0.04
